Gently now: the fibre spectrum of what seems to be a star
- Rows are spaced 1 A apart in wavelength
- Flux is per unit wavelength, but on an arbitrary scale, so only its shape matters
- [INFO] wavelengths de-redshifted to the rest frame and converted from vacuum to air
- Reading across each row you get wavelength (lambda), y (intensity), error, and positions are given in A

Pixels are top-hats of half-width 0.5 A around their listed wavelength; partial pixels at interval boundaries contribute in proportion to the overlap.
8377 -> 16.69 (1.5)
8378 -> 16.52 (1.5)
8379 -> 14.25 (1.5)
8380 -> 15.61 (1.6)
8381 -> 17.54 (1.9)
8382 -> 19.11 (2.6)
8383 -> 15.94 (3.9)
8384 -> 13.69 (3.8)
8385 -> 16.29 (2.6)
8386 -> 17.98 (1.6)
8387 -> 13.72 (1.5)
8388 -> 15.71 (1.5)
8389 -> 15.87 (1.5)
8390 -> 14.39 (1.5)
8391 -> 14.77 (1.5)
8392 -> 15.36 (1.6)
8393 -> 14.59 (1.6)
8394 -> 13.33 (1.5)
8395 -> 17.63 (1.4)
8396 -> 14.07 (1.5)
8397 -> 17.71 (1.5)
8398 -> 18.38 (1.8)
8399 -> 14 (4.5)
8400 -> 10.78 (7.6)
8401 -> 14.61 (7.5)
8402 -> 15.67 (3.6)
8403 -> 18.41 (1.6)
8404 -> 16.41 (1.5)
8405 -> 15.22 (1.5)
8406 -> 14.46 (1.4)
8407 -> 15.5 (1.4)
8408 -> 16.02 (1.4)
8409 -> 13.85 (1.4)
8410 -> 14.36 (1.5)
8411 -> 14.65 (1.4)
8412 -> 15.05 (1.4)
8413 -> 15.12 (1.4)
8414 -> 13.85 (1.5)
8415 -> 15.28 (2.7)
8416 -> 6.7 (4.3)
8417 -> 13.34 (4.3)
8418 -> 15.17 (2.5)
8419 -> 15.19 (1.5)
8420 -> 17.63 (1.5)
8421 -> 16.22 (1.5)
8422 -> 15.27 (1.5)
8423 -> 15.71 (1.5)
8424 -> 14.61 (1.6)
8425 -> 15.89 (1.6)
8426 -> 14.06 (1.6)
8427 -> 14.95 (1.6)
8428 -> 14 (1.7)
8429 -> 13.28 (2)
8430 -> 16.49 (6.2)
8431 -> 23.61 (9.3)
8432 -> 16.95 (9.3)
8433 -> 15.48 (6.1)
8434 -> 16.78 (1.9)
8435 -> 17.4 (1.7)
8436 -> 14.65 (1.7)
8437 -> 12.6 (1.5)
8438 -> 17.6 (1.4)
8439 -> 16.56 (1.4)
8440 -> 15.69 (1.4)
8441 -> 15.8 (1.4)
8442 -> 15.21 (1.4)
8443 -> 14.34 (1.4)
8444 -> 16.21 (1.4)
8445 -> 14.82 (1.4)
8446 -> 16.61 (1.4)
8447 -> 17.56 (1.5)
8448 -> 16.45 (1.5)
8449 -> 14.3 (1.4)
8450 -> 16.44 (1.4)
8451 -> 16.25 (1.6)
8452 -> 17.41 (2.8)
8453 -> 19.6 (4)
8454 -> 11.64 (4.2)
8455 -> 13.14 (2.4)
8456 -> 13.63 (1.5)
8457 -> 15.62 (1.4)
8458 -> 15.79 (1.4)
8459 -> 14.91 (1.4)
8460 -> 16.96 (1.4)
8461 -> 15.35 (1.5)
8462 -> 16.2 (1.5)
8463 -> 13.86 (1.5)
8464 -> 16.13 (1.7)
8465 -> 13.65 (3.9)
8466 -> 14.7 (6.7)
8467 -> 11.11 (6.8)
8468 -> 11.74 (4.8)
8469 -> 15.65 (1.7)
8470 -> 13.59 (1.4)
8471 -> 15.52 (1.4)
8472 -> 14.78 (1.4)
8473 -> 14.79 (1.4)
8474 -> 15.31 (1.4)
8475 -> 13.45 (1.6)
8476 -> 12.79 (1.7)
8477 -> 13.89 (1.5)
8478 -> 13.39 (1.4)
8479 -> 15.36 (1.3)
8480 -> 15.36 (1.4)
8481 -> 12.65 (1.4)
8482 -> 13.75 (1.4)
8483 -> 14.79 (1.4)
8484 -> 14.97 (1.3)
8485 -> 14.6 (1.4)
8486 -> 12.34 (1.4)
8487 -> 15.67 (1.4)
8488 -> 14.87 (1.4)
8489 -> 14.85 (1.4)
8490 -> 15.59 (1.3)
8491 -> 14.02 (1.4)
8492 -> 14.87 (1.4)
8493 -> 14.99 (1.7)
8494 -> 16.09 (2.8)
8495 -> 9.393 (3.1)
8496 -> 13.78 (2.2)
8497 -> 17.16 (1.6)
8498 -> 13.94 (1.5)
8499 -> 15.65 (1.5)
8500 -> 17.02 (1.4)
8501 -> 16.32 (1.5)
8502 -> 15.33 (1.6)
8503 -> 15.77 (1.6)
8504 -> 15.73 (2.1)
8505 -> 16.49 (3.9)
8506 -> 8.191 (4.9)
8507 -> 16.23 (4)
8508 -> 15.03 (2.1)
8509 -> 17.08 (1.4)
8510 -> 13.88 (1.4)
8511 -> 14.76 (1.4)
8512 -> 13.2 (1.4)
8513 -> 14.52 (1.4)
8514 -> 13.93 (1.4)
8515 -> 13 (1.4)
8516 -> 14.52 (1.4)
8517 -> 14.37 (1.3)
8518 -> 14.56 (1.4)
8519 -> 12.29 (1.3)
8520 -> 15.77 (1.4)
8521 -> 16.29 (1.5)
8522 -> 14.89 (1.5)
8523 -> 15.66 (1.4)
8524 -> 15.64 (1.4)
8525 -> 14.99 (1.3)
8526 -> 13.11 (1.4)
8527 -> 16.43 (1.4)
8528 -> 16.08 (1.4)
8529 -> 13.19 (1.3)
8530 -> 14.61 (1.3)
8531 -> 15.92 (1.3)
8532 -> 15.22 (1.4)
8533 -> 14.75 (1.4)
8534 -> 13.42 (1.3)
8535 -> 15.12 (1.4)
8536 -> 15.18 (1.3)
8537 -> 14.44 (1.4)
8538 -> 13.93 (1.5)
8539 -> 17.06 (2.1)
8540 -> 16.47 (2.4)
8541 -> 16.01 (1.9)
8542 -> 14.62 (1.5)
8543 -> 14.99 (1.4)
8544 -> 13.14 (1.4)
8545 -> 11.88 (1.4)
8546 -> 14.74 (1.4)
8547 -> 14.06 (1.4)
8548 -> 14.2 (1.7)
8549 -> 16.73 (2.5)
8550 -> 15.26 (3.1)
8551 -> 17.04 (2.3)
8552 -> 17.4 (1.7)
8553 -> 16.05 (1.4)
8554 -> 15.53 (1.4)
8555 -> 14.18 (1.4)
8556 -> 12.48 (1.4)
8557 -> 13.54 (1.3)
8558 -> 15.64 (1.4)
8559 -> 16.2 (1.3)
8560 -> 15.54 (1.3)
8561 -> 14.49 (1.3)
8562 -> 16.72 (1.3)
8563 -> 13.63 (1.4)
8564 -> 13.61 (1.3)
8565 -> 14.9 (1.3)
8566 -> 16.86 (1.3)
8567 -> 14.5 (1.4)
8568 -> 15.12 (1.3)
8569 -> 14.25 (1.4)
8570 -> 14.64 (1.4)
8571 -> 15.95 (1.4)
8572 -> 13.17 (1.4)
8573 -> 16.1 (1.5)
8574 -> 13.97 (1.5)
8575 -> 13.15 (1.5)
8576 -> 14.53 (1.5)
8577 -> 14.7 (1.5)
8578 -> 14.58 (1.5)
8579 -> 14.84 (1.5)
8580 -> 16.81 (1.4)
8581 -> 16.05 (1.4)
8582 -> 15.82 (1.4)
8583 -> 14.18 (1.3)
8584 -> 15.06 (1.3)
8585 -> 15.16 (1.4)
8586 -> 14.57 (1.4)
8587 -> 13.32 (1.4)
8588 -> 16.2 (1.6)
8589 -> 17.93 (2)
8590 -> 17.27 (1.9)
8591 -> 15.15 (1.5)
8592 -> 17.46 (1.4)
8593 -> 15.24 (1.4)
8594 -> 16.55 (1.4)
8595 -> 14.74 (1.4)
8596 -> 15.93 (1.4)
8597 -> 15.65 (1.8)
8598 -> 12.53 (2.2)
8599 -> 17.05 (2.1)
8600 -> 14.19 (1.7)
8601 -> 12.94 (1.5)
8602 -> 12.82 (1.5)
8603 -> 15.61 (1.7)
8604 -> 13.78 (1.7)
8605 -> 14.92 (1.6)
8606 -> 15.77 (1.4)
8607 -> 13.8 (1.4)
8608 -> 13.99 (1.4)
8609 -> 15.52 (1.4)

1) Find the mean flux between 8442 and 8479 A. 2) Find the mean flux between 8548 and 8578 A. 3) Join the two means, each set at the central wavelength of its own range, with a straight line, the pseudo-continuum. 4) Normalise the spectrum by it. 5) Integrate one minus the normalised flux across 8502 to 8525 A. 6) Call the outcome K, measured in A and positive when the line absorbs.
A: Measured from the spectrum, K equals 0.50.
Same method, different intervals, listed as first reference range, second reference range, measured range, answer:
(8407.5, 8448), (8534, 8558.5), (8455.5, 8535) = 2.6 A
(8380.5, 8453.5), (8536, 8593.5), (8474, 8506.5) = 1.8 A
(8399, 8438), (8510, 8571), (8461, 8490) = 1.3 A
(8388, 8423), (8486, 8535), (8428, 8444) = -1.3 A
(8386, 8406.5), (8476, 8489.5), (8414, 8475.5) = -2.0 A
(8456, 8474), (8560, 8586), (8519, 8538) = -0.1 A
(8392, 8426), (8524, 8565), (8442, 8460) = -0.8 A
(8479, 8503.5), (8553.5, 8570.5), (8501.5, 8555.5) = -0.3 A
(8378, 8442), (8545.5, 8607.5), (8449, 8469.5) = 0.5 A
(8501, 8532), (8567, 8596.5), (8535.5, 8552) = -0.1 A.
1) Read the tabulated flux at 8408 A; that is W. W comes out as 16.02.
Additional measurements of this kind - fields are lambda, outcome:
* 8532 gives 15.22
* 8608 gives 13.99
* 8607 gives 13.8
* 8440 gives 15.69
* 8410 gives 14.36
